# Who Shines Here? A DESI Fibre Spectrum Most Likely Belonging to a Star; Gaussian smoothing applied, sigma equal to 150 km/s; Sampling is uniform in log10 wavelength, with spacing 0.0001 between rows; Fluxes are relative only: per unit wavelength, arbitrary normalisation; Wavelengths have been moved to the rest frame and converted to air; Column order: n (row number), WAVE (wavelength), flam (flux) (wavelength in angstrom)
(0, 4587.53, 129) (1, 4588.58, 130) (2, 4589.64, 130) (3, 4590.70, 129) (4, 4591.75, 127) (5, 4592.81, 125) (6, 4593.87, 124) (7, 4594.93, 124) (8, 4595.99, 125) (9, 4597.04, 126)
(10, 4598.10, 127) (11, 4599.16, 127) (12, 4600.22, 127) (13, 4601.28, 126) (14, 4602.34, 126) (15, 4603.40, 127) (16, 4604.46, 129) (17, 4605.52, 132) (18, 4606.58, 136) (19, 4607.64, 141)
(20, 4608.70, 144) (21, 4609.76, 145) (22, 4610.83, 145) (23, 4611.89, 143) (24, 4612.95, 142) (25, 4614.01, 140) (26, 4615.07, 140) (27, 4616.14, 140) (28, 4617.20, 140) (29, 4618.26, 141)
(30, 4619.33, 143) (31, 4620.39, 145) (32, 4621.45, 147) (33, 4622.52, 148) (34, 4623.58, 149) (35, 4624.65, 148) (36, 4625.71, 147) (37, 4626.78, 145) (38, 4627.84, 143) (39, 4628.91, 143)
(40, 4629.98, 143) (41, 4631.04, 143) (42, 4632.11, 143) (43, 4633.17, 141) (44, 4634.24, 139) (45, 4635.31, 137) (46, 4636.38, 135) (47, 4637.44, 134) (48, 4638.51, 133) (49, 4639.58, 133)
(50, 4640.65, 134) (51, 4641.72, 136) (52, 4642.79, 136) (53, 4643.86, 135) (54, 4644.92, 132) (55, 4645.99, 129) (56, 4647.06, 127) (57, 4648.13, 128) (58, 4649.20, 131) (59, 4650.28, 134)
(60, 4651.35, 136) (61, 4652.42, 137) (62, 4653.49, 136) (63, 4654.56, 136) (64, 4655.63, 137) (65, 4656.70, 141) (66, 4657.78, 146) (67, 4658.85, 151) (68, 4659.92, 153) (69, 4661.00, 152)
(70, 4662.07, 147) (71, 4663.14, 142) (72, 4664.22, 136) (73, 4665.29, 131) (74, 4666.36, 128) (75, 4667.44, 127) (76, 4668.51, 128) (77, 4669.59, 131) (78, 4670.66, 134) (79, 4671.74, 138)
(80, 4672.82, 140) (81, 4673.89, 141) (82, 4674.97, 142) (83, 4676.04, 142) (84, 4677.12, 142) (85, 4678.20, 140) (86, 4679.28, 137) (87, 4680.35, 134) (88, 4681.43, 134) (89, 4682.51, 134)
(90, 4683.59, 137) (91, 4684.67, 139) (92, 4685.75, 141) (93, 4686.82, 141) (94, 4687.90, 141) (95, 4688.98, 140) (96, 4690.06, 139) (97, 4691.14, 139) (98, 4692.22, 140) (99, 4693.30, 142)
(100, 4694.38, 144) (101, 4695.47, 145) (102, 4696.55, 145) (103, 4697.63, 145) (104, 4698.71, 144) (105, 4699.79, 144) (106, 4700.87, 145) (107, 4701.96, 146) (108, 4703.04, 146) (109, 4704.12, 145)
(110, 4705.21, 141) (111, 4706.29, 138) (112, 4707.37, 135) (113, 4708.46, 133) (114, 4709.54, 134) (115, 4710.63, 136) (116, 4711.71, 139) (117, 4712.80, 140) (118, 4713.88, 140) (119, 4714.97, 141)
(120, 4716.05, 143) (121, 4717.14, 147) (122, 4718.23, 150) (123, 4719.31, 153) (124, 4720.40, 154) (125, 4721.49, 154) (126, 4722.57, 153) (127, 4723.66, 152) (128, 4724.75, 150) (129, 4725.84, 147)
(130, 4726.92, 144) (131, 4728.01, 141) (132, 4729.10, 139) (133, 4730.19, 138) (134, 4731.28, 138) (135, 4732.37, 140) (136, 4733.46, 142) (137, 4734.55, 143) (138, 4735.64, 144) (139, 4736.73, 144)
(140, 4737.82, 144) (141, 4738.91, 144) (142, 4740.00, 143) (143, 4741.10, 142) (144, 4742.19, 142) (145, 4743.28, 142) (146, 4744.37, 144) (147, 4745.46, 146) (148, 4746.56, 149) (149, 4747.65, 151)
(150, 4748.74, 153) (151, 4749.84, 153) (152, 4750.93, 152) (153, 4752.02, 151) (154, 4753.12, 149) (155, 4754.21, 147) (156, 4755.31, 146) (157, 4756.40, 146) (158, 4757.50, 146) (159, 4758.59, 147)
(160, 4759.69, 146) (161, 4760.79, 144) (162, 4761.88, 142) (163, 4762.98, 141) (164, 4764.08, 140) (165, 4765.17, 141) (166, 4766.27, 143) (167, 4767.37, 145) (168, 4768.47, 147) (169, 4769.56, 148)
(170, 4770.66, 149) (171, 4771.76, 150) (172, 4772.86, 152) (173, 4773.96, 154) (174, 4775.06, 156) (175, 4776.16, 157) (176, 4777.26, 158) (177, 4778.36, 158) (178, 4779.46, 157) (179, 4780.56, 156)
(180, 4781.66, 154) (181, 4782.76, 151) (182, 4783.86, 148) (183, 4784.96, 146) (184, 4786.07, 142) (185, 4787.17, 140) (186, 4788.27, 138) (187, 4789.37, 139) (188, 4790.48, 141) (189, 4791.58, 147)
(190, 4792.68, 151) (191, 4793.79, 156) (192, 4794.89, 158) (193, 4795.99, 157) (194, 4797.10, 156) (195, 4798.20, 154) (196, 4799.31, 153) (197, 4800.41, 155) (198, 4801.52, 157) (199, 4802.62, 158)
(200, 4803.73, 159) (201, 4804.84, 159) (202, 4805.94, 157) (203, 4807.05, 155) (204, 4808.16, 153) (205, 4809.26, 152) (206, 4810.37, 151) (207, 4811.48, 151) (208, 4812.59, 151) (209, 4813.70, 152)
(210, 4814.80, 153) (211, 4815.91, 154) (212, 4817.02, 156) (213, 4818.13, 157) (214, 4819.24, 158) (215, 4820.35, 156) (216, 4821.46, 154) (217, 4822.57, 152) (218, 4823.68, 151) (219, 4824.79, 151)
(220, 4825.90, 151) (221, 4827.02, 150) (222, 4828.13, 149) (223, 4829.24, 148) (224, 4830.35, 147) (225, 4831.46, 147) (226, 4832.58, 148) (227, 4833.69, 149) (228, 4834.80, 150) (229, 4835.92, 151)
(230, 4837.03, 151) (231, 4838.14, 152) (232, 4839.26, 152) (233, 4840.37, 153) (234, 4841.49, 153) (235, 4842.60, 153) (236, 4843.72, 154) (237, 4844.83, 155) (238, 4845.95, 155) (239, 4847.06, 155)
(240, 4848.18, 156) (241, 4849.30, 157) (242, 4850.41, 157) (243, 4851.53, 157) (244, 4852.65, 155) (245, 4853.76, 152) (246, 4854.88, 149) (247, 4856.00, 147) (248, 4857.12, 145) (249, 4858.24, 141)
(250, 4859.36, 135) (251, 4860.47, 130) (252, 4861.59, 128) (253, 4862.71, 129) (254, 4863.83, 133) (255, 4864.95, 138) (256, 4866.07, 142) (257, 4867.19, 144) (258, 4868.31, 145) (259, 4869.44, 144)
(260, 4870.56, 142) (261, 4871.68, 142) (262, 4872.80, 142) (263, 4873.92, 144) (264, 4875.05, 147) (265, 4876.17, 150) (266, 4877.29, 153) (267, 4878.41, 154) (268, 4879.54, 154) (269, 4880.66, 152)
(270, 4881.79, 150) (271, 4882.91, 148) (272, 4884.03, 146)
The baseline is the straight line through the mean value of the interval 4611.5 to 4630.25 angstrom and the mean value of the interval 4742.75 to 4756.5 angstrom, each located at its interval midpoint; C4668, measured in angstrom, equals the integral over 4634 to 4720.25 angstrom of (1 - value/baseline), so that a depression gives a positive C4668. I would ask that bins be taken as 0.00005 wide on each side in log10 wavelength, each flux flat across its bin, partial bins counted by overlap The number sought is 4.1 angstrom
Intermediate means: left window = 144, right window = 149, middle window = 139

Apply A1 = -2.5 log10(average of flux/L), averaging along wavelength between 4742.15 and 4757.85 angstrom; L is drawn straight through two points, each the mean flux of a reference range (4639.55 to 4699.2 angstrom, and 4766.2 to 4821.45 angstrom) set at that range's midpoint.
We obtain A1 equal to -0.01 mag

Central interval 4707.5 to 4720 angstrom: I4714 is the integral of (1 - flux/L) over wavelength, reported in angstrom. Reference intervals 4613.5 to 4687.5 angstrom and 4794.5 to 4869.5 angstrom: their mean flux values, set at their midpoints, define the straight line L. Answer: 0.1 angstrom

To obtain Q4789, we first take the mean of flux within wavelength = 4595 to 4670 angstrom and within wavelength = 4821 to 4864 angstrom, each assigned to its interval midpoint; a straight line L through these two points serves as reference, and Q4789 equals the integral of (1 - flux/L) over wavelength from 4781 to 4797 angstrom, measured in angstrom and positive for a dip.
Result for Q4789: -0.2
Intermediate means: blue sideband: 137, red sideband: 149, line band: 148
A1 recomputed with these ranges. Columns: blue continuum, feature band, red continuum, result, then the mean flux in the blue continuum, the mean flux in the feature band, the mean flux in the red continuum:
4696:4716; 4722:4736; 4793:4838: 0.00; 141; 144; 153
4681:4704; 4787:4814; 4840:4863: -0.04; 142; 152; 149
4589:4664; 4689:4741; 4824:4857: 0.00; 137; 143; 152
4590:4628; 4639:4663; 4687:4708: 0.01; 136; 138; 142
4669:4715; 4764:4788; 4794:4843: -0.01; 140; 150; 153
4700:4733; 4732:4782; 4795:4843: 0.00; 143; 148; 153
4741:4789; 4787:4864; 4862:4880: -0.04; 148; 151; 144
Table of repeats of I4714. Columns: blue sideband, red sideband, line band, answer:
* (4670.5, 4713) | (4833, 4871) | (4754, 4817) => -2.6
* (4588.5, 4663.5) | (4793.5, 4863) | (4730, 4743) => 0.3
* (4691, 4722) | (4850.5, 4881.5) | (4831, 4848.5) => -1.0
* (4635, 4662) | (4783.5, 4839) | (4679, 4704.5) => -0.1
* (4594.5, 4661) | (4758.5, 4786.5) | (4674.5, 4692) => 0.4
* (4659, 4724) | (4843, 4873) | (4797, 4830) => -2.1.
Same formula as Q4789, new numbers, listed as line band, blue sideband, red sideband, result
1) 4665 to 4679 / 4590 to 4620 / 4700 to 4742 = 0.3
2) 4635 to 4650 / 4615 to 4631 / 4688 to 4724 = 1.2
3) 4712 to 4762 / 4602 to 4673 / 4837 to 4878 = -1.2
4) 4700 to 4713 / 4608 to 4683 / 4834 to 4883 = 0.1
